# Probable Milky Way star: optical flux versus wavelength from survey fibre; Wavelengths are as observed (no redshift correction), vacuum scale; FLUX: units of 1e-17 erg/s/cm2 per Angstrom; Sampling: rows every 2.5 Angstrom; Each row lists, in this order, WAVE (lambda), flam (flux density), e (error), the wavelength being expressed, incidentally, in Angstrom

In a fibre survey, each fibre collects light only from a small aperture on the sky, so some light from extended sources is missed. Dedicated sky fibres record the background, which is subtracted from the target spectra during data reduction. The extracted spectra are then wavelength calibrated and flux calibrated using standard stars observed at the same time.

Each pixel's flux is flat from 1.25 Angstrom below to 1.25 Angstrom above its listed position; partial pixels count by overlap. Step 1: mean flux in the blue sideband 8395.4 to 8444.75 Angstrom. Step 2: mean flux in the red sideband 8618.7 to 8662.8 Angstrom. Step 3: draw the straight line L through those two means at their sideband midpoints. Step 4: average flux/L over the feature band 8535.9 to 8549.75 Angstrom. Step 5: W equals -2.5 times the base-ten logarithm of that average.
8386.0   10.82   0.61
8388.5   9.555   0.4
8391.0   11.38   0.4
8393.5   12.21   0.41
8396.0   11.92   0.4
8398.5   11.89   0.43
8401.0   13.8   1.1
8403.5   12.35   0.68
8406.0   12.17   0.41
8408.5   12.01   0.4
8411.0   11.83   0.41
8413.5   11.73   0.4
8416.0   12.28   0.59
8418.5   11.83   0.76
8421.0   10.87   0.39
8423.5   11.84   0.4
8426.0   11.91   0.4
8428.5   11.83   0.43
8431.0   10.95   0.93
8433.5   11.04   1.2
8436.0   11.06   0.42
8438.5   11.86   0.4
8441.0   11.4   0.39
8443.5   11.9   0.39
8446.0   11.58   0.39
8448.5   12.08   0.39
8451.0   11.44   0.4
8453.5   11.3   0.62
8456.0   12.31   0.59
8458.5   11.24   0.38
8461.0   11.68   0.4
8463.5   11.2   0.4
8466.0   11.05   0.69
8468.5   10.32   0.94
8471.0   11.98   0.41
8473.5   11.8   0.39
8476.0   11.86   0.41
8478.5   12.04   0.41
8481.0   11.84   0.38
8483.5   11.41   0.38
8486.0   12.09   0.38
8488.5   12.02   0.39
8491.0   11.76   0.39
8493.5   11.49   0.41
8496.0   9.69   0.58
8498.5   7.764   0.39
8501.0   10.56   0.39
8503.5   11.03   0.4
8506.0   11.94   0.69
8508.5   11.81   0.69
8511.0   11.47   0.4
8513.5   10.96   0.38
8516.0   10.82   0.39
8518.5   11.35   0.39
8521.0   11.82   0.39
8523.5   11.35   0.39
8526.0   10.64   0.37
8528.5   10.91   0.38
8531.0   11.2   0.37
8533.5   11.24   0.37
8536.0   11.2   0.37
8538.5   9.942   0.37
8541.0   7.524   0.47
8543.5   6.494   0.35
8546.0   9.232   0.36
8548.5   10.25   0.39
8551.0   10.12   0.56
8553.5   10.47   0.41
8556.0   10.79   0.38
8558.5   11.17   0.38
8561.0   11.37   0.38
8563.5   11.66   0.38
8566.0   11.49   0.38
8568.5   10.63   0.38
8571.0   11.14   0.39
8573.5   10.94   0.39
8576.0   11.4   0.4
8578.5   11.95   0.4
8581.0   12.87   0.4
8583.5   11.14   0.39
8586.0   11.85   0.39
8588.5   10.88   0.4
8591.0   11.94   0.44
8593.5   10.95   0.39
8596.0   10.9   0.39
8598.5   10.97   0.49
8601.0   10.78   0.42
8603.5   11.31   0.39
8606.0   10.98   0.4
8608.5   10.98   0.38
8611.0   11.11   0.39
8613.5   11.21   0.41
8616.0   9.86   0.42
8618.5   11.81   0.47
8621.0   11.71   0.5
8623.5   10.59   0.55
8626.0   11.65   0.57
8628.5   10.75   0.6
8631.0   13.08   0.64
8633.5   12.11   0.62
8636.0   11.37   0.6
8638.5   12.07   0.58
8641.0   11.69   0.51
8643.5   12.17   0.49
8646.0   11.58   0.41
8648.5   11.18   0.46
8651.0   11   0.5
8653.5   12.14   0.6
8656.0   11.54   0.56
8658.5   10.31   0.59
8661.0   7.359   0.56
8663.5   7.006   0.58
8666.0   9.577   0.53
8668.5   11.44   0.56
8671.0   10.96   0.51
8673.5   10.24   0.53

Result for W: 0.28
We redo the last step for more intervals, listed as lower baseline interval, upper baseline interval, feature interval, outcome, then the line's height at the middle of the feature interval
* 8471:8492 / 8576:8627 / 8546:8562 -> 0.092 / 11.5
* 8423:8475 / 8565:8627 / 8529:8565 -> 0.112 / 11.3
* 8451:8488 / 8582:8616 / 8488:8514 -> 0.053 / 11.5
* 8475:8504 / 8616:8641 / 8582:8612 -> 0.031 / 11.5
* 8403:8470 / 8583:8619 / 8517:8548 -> 0.107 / 11.3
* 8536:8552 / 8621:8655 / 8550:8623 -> -0.098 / 10.2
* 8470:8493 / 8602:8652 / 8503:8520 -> 0.038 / 11.8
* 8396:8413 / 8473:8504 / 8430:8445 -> 0.044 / 11.8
